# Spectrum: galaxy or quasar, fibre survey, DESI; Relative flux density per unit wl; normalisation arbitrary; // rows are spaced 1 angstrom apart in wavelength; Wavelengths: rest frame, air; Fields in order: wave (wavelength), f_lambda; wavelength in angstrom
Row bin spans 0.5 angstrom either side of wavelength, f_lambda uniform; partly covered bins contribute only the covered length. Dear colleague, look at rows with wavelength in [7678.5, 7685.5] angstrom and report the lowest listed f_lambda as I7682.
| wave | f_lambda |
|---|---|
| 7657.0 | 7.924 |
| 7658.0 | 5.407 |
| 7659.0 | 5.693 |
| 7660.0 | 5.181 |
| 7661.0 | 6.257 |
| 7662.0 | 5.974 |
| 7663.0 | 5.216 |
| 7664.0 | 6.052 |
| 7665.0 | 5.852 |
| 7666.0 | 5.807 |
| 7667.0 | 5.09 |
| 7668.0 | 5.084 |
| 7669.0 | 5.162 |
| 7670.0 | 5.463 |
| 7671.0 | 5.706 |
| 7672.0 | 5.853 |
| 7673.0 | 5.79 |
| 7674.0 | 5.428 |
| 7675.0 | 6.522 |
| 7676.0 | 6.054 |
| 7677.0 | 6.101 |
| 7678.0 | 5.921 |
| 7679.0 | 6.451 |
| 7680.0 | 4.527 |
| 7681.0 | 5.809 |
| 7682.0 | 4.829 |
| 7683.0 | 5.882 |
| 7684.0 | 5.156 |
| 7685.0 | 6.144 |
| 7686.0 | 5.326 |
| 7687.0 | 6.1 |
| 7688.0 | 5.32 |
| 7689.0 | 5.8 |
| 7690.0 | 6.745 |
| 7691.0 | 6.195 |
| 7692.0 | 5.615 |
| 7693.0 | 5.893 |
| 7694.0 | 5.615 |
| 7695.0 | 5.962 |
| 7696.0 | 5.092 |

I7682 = 4.527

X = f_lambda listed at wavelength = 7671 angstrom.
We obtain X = 5.706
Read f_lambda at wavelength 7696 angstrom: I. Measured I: 5.092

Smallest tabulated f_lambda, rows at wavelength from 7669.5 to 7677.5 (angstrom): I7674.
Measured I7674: 5.428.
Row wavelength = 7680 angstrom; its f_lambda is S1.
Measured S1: 4.527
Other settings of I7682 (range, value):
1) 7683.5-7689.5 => 5.156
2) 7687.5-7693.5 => 5.32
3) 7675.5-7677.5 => 6.054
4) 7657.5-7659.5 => 5.407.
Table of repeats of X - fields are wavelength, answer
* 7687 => 6.1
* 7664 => 6.052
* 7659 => 5.693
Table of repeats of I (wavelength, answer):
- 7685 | 6.144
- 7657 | 7.924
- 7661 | 6.257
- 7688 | 5.32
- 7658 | 5.407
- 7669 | 5.162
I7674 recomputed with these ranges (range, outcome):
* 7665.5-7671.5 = 5.084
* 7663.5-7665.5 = 5.852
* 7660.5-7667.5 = 5.09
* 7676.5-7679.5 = 5.921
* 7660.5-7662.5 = 5.974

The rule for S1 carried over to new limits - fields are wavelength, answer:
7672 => 5.853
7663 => 5.216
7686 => 5.326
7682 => 4.829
